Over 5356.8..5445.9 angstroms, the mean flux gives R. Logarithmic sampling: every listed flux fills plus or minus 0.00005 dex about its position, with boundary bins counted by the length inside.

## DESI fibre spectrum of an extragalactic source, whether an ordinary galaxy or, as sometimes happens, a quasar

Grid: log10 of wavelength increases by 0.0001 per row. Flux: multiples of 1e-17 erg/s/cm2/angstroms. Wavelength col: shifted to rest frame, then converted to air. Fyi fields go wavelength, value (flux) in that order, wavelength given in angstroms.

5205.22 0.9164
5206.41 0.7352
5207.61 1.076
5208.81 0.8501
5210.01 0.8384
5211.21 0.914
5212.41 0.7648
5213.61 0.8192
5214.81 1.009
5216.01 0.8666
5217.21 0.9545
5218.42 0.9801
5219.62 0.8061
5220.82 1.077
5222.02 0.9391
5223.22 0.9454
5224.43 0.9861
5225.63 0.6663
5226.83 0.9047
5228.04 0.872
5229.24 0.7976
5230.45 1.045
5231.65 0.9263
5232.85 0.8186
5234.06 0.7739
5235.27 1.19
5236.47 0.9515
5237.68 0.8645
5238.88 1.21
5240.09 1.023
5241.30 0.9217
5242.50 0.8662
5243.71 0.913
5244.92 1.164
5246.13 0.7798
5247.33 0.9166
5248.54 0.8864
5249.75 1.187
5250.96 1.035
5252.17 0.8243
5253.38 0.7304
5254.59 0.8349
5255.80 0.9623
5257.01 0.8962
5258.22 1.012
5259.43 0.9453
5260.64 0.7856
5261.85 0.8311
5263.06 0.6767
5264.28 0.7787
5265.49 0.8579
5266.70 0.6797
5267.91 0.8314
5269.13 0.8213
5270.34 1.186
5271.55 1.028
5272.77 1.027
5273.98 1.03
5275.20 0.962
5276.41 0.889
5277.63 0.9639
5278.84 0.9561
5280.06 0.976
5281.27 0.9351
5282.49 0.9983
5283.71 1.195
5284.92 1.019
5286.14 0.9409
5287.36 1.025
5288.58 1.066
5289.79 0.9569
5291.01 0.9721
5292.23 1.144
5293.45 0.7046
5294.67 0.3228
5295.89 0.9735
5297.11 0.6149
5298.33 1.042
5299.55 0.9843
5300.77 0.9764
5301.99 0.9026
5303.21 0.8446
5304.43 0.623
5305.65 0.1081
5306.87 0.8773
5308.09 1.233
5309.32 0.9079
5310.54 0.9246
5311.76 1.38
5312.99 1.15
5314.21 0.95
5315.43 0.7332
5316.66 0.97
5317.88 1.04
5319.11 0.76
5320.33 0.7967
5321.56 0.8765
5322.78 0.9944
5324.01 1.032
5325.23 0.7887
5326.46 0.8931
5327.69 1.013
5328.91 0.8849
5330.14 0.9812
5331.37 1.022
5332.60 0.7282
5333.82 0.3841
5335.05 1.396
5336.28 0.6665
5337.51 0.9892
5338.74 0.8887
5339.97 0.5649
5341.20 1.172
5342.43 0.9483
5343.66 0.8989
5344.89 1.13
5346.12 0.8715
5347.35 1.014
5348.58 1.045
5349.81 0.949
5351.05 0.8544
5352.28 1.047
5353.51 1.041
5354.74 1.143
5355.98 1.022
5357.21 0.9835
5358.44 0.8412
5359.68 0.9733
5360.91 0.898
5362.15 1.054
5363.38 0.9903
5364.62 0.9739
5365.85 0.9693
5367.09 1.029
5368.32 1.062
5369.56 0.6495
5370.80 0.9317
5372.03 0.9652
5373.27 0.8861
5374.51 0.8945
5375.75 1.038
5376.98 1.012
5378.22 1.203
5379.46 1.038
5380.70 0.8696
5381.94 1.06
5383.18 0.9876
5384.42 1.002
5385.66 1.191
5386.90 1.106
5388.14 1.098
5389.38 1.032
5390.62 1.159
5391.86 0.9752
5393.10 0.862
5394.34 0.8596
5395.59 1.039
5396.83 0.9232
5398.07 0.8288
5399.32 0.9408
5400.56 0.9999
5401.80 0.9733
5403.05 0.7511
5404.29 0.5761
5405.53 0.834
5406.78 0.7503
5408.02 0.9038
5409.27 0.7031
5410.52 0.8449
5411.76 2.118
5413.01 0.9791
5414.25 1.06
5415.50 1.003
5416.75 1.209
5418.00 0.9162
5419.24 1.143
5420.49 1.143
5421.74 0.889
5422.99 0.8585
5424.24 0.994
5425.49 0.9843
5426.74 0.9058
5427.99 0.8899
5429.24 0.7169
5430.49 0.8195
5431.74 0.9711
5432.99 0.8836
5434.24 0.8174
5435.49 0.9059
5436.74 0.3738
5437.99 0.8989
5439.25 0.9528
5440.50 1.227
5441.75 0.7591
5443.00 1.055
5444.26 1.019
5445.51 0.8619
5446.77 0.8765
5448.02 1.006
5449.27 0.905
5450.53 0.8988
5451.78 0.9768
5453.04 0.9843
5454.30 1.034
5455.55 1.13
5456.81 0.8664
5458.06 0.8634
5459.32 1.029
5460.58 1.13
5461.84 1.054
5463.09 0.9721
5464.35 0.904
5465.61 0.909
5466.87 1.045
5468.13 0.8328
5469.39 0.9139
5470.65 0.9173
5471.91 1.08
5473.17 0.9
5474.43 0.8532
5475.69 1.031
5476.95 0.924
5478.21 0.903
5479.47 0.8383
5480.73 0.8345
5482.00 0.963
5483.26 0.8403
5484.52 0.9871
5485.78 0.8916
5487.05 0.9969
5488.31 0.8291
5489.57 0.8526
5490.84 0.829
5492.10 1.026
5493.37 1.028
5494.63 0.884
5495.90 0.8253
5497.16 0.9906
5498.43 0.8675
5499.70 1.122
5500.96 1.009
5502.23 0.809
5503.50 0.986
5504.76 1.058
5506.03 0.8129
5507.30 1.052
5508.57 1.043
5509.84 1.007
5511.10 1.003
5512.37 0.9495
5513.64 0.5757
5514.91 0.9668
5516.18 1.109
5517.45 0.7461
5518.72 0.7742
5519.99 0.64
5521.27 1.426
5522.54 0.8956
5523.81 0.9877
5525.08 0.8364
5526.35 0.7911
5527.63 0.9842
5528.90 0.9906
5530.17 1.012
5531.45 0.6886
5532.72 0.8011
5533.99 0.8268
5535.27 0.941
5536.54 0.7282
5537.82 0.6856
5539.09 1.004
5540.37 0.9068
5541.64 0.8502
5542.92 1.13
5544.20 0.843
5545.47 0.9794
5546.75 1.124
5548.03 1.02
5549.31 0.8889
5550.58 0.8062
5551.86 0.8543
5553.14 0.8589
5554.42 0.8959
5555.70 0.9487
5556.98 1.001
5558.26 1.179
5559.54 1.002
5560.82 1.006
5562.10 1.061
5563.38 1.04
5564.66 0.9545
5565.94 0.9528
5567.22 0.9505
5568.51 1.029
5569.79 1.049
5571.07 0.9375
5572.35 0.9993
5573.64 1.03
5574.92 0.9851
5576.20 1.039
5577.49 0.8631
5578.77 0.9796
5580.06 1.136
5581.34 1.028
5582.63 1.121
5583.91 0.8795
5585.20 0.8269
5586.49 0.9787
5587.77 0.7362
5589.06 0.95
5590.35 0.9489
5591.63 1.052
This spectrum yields 0.959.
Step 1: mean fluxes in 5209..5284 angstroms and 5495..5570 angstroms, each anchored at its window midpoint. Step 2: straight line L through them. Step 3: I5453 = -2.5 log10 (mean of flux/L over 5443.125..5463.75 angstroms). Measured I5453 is -0.051 mag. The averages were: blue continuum 0.921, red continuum 0.936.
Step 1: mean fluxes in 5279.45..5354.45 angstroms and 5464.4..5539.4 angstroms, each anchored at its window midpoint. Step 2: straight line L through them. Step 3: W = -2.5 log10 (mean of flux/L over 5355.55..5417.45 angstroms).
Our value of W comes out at -0.07 mag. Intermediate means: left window 0.921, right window 0.916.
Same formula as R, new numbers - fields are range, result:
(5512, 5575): 0.932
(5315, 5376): 0.934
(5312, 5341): 0.902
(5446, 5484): 0.947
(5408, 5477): 0.962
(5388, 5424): 0.977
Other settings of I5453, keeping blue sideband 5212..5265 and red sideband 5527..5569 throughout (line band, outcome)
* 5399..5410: 0.13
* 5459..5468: -0.07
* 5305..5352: 0.00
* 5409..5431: -0.10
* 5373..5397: -0.10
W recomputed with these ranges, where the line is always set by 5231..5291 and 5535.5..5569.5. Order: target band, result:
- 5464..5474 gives 0.01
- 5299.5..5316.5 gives 0.05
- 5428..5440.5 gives 0.13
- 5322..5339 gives 0.05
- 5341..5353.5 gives -0.05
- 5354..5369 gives -0.06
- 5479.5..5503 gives 0.03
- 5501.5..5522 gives 0.02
